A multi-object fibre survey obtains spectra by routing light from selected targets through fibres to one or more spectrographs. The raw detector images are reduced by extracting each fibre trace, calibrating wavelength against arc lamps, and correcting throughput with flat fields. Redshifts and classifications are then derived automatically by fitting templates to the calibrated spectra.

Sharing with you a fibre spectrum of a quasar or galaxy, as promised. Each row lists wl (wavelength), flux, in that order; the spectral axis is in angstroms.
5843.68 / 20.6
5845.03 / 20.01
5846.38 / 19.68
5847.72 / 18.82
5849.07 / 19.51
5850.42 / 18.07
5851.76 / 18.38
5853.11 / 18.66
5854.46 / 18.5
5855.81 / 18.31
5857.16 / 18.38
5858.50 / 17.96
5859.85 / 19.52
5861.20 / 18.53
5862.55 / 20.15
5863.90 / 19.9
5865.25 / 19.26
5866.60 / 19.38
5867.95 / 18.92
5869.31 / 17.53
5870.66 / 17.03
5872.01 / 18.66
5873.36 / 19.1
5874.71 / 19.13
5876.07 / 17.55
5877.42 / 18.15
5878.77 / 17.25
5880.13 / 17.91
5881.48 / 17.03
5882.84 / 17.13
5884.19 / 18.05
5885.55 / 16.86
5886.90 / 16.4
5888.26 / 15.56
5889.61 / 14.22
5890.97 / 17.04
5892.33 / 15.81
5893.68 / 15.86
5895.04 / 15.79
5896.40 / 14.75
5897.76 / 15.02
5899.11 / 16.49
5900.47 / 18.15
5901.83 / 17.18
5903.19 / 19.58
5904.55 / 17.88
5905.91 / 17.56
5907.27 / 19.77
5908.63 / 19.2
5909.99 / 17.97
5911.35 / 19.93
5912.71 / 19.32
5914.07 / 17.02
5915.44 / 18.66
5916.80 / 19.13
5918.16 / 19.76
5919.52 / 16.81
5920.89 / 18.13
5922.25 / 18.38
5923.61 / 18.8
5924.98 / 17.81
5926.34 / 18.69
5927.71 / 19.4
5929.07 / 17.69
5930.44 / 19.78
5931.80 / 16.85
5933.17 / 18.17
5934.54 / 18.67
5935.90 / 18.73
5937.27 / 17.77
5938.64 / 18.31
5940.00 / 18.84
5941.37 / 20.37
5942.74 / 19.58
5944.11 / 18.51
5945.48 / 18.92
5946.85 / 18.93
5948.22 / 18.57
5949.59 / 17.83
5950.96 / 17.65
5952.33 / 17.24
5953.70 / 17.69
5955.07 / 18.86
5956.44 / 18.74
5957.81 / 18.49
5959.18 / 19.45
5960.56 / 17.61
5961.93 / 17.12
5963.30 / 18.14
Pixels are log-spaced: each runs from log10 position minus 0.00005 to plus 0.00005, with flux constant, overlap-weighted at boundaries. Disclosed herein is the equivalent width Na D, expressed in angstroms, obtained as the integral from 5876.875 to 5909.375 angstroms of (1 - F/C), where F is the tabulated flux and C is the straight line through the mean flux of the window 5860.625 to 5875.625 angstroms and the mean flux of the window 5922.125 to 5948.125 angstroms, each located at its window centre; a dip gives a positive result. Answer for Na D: 3.0 angstroms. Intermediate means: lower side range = 18.8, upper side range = 18.6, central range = 17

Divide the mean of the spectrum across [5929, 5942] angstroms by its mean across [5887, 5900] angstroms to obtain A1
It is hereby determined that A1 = 1.2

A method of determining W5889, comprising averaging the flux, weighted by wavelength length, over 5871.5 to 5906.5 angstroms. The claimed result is 17.1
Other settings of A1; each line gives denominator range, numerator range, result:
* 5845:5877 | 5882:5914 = 0.92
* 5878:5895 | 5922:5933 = 1.11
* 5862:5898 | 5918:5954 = 1.06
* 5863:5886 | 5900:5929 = 1.02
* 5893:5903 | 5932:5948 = 1.15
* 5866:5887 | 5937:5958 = 1.03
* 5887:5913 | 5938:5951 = 1.10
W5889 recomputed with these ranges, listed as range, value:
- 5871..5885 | 18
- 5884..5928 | 17.6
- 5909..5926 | 18.5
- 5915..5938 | 18.4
